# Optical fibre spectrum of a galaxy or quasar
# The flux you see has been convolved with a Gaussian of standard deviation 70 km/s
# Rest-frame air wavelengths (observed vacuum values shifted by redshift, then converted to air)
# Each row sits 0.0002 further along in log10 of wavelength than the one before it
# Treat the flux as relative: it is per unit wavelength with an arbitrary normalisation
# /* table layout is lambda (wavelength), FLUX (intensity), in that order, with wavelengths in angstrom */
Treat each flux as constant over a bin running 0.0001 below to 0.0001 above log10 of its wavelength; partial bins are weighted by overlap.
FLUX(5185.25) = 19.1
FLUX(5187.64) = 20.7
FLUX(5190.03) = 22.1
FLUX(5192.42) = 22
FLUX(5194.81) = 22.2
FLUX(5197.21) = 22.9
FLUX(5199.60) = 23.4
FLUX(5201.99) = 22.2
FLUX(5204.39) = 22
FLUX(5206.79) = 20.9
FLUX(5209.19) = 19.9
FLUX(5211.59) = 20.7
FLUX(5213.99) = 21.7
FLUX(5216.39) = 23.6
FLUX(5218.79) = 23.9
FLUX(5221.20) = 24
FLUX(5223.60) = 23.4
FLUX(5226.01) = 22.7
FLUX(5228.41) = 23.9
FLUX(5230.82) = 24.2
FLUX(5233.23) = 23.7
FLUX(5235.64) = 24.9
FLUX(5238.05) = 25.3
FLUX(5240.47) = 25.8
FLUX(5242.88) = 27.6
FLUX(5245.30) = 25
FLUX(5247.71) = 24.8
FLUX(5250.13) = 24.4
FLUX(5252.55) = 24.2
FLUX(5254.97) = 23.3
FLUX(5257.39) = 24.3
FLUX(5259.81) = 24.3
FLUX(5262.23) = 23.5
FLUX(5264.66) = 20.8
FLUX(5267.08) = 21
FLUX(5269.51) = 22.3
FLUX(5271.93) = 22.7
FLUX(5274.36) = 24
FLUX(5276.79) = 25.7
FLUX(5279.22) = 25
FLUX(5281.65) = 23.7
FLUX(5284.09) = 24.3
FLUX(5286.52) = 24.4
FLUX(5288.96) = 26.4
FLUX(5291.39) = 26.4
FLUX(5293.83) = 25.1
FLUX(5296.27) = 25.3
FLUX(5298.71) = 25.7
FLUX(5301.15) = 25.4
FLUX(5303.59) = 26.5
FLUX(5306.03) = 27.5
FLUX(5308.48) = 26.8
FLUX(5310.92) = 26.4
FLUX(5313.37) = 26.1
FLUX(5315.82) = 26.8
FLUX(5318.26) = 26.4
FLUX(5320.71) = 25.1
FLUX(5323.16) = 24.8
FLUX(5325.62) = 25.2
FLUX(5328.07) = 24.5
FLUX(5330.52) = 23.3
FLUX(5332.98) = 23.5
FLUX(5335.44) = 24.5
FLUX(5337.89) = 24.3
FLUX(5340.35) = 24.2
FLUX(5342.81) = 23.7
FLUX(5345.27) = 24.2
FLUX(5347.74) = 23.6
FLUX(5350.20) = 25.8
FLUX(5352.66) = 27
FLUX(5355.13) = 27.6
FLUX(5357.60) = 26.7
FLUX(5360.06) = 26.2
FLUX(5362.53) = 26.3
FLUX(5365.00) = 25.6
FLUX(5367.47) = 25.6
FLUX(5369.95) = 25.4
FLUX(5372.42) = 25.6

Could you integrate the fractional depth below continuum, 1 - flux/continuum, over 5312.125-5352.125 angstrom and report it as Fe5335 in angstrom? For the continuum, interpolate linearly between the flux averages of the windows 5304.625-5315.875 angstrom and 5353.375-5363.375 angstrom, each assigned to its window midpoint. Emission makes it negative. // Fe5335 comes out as 2.9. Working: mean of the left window 26.7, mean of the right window 26.7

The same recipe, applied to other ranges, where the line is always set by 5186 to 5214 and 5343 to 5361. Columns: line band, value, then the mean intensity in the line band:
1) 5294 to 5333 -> -1.47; 25.6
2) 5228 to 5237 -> -0.67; 24.2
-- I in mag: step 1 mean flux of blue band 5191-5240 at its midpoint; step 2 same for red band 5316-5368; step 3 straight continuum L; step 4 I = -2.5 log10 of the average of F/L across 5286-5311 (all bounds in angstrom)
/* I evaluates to -0.07 mag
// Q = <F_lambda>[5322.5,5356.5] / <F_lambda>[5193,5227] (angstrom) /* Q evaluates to 1.1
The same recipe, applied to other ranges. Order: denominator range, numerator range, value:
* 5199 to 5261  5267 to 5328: 1.07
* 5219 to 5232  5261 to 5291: 1.00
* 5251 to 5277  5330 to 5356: 1.06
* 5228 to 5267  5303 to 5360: 1.05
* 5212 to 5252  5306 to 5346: 1.03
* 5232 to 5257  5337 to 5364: 1.02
